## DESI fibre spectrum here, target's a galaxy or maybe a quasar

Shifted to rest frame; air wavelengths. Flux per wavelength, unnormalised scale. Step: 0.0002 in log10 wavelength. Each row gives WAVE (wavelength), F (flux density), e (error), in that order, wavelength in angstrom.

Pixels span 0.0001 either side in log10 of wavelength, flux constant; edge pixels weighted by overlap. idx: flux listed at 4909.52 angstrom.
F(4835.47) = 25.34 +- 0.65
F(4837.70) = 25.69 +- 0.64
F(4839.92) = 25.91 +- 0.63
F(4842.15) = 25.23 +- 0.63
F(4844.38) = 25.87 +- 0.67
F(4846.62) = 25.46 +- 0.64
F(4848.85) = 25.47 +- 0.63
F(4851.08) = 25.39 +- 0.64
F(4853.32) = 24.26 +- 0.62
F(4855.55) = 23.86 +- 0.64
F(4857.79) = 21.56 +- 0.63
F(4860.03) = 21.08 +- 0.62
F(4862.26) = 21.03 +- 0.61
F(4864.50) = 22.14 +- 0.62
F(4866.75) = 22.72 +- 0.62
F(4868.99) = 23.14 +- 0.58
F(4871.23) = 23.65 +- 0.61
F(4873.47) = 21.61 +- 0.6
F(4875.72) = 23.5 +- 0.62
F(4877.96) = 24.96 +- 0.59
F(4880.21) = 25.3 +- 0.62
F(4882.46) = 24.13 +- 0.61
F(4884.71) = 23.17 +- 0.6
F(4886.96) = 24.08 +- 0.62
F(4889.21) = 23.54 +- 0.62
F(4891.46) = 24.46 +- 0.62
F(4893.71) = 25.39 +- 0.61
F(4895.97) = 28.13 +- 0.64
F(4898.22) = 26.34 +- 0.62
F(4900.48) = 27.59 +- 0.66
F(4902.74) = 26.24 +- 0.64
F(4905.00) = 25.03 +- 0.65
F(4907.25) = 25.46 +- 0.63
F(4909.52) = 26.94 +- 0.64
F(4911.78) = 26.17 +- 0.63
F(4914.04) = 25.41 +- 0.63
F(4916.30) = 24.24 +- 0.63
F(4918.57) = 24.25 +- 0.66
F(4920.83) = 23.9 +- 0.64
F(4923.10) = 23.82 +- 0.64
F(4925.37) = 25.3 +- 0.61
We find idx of 26.94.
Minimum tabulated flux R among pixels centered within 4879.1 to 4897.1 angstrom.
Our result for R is 23.17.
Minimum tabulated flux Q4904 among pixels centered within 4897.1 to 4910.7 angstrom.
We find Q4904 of 25.03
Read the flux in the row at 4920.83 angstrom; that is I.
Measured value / 23.9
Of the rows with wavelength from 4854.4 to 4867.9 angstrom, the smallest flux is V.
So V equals 21.03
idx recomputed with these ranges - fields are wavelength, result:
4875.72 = 23.5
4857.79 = 21.56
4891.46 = 24.46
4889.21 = 23.54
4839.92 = 25.91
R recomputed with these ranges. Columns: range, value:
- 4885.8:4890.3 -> 23.54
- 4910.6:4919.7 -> 24.24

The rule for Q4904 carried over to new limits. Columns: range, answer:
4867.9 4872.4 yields 23.14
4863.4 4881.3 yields 21.61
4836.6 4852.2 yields 25.23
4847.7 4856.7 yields 23.86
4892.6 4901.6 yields 25.39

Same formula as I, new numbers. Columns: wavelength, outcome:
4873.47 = 21.61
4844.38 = 25.87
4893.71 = 25.39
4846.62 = 25.46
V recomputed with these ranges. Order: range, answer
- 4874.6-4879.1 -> 23.5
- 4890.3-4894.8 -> 24.46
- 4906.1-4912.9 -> 25.46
